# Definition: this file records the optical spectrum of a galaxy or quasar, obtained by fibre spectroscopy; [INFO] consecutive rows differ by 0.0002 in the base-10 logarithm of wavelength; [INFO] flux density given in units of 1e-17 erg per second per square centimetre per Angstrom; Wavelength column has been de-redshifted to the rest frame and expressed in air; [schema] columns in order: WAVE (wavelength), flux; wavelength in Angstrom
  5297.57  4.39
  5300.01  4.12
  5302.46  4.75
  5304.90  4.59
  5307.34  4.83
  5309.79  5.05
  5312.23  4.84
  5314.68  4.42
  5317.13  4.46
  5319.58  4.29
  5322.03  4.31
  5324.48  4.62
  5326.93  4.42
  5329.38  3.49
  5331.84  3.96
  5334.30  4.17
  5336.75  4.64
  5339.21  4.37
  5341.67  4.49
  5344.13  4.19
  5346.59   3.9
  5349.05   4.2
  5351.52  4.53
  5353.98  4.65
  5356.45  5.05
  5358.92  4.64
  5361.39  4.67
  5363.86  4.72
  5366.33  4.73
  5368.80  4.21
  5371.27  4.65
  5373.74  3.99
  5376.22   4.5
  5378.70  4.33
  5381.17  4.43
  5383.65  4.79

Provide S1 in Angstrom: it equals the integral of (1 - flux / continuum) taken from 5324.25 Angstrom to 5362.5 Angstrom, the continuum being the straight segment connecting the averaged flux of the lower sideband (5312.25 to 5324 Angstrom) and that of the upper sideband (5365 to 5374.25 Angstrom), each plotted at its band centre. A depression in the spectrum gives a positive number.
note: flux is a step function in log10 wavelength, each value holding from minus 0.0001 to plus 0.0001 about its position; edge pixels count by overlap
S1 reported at 0.6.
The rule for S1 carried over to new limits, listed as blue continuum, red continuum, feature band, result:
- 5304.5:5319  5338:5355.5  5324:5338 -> 0.9 Angstrom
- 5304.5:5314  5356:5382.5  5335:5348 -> 1.0 Angstrom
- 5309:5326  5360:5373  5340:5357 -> 0.6 Angstrom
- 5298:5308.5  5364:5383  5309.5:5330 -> 0.4 Angstrom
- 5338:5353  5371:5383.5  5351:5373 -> -1.5 Angstrom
